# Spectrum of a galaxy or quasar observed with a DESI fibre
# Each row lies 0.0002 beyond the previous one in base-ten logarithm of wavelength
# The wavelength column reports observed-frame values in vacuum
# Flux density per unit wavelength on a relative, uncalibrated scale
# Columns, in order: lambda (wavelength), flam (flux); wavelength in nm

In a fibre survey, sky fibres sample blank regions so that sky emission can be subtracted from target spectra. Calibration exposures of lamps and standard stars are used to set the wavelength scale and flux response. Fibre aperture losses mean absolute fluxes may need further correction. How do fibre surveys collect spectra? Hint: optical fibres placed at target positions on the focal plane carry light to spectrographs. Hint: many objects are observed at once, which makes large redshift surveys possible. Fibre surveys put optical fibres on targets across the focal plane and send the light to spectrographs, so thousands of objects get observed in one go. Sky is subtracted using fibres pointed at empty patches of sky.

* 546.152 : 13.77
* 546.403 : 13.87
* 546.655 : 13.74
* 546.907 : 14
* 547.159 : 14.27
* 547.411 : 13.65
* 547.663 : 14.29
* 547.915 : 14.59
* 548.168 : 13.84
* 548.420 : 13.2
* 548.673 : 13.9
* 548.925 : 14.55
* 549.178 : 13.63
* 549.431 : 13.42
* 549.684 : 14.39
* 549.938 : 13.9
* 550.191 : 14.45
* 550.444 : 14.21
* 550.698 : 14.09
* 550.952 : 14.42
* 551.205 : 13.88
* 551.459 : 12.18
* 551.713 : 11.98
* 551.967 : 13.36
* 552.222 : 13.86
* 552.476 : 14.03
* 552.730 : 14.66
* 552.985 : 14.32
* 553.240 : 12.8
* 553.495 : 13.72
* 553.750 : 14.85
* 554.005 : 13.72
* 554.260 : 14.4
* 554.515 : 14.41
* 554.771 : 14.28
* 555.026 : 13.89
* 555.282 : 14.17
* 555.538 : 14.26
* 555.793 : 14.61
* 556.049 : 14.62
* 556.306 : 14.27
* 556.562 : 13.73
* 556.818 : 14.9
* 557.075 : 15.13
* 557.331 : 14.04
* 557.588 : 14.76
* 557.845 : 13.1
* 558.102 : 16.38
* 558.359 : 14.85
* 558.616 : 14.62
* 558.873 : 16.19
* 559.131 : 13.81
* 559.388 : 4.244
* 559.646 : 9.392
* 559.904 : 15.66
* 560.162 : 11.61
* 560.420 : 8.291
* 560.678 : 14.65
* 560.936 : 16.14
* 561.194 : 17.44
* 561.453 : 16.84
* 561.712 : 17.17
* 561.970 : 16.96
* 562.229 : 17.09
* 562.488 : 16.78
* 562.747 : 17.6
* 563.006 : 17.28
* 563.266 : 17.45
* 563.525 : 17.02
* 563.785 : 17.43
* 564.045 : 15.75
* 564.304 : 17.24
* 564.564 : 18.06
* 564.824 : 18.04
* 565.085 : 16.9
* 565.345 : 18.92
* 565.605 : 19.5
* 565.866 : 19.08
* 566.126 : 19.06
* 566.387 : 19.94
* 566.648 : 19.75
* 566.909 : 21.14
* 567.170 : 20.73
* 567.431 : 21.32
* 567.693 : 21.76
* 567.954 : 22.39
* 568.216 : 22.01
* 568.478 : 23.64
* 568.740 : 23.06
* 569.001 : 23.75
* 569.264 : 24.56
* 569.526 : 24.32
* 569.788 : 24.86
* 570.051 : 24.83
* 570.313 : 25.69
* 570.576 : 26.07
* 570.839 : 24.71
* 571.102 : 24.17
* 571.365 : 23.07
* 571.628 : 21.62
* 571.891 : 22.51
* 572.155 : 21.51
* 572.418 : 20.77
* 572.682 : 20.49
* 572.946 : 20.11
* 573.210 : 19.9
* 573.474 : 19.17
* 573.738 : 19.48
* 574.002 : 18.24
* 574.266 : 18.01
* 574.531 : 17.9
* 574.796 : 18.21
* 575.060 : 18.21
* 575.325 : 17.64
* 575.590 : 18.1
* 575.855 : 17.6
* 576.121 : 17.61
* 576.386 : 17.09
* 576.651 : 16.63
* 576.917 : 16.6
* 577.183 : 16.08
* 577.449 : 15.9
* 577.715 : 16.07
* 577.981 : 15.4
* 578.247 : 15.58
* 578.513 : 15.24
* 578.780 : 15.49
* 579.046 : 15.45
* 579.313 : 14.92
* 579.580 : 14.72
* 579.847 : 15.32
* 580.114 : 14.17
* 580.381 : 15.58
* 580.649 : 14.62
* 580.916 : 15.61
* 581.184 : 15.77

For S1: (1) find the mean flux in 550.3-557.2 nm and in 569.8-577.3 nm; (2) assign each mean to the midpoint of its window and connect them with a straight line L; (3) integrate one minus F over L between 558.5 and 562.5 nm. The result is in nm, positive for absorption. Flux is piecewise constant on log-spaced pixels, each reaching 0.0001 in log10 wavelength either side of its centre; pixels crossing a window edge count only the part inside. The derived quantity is 0.51 nm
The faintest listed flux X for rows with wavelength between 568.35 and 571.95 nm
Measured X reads 21.62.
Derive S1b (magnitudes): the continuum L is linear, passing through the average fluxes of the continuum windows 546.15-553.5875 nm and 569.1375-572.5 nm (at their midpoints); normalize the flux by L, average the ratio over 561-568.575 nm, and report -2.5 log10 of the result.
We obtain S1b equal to 0.12 mag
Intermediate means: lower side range 13.8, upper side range 23.8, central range 18.7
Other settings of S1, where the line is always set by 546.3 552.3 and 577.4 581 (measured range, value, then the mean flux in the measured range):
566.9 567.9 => -0.452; 21.3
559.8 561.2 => 0.072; 13.6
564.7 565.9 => -0.316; 18.4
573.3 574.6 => -0.313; 18.6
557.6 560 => 0.184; 13.2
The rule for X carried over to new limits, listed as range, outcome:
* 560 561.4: 8.291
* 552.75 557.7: 12.8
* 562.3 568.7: 15.75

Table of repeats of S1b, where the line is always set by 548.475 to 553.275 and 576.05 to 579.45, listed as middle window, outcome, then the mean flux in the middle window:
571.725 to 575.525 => -0.24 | 19.4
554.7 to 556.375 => -0.01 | 14.3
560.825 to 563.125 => -0.16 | 17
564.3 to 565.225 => -0.18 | 17.6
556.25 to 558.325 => -0.02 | 14.6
